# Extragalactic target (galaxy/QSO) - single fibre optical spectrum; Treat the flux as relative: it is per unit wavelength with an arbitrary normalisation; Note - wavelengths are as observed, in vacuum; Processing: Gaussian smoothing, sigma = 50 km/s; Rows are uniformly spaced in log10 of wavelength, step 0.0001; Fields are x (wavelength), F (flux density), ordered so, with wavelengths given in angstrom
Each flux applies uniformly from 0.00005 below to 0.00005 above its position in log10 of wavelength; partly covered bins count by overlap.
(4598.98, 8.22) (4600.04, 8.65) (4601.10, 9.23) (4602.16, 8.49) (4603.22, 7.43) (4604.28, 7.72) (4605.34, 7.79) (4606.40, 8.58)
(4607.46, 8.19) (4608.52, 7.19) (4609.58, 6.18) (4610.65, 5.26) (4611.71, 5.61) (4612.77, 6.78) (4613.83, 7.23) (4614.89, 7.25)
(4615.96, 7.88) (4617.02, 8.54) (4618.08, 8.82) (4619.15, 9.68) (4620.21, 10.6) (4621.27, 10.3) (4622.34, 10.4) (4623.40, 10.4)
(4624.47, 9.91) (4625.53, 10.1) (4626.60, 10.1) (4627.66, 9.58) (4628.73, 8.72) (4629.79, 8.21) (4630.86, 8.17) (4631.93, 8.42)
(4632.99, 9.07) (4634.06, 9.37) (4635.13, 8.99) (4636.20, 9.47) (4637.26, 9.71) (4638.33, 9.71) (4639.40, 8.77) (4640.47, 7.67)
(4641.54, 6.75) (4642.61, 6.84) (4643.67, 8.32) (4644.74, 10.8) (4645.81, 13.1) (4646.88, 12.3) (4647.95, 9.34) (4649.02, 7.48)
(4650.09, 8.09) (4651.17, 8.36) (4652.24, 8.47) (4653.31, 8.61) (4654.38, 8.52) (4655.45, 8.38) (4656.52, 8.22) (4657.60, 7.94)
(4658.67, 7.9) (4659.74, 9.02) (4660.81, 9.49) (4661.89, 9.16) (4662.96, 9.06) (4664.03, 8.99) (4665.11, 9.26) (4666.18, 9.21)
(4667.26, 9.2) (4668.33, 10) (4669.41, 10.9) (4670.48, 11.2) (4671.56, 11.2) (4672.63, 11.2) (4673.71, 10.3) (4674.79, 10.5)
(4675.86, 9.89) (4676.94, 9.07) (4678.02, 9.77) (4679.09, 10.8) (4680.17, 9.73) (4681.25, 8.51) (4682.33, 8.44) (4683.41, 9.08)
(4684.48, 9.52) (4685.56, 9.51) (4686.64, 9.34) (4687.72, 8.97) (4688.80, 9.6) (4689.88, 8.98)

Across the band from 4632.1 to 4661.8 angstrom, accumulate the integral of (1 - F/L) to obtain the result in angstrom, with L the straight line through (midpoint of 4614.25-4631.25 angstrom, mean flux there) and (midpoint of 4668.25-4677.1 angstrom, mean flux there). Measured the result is 2.9 angstrom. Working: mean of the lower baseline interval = 9.29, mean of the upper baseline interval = 10.6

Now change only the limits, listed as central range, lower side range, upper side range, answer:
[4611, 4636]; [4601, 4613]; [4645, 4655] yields -2.26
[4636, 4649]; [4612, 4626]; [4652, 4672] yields -0.30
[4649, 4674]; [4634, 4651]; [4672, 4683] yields 0.85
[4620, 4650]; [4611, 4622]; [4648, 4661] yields -3.71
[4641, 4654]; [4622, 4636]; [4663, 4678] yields 0.82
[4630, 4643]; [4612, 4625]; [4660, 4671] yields 0.85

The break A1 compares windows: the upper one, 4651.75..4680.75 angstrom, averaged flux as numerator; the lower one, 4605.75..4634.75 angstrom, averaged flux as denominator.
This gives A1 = 1.1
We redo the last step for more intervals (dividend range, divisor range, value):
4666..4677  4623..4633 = 1.11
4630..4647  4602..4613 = 1.27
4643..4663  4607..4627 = 1.08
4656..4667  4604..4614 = 1.26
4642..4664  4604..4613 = 1.28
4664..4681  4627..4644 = 1.17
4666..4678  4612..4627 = 1.13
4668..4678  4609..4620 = 1.41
